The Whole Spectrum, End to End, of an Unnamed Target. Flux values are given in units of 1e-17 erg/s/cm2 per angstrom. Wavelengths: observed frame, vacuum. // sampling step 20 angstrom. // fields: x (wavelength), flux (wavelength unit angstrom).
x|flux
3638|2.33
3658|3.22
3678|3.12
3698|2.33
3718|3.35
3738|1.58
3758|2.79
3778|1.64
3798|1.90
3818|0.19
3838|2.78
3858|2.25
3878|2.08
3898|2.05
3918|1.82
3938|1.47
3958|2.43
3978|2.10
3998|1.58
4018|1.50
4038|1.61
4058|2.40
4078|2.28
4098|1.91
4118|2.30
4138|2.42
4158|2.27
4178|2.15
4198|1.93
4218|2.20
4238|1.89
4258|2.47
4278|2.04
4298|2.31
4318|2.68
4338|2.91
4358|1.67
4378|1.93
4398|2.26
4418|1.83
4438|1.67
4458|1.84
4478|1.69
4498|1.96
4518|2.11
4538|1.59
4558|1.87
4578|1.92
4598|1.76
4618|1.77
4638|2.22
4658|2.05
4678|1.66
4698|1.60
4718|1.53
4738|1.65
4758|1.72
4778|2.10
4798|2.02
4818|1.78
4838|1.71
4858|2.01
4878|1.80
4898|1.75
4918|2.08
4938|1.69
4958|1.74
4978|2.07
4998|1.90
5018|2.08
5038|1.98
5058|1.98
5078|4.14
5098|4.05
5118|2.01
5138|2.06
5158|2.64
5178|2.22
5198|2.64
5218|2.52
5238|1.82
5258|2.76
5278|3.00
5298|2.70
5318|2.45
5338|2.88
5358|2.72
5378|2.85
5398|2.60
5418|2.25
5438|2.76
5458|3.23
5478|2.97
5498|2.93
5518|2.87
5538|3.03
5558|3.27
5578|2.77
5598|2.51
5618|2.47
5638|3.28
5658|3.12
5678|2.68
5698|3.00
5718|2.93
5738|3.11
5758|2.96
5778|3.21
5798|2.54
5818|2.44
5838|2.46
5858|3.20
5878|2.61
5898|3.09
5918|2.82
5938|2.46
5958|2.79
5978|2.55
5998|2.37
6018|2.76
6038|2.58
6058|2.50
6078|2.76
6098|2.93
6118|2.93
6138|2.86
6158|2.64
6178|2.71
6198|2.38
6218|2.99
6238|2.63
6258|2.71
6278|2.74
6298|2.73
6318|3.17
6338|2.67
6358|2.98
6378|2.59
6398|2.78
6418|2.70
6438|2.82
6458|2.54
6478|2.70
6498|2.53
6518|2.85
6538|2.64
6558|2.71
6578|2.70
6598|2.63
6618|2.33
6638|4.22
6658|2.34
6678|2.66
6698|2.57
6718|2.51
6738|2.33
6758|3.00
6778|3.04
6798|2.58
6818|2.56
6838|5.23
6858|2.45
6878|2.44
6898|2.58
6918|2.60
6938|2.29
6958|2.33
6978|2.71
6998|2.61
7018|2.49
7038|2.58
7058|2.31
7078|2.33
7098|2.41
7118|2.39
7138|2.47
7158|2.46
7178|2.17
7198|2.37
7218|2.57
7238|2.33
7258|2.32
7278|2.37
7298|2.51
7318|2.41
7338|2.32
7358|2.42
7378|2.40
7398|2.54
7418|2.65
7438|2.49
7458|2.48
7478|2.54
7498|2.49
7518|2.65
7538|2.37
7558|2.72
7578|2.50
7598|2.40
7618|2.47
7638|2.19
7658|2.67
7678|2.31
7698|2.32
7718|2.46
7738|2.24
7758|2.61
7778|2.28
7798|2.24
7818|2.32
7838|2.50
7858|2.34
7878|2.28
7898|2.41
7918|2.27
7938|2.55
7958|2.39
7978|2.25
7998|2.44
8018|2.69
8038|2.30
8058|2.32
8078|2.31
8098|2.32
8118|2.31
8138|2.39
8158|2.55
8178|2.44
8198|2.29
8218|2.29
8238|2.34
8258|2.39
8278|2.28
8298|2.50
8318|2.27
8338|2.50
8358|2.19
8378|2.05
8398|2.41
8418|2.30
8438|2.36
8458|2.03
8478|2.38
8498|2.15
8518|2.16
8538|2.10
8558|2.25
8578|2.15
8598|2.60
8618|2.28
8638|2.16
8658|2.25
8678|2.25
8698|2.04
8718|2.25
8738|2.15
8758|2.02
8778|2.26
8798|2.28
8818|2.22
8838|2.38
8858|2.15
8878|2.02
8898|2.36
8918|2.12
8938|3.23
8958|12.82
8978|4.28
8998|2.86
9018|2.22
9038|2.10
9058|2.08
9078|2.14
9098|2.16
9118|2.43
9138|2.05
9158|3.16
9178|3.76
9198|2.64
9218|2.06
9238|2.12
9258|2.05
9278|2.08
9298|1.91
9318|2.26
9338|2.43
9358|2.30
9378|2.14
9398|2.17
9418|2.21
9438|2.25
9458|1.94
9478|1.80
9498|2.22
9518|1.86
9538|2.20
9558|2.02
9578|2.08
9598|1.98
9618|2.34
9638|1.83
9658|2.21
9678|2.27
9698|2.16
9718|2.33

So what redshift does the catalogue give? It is 0.36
